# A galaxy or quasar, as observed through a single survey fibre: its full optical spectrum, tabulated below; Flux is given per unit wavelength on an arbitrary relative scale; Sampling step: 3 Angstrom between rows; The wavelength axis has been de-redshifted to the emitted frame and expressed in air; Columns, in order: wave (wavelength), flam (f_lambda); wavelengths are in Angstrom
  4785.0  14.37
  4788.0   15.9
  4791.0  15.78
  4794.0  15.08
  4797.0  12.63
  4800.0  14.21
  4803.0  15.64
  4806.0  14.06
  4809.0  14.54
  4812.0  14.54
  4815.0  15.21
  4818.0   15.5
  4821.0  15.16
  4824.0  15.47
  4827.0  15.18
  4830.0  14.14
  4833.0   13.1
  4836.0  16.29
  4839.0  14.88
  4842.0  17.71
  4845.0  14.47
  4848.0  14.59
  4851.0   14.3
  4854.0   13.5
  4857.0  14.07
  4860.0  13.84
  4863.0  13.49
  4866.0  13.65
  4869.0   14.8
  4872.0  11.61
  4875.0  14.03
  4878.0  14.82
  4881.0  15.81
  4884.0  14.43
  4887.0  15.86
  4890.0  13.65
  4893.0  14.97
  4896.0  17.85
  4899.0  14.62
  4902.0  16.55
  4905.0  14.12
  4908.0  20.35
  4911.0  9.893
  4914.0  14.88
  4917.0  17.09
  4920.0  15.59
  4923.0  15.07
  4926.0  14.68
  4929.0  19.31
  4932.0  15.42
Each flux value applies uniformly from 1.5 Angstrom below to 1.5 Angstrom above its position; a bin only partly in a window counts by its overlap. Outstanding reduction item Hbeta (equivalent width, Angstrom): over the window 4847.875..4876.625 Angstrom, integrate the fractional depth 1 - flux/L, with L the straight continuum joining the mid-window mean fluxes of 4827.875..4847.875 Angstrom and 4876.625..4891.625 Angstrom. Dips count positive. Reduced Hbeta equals 2.4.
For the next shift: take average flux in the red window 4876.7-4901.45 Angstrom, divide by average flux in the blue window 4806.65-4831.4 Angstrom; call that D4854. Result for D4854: 1.02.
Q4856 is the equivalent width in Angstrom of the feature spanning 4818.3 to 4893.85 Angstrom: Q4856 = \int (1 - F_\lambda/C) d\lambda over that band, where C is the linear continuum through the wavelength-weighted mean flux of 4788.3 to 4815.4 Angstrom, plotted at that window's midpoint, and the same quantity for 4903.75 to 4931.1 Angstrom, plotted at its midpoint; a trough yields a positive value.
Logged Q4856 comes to 2.8 Angstrom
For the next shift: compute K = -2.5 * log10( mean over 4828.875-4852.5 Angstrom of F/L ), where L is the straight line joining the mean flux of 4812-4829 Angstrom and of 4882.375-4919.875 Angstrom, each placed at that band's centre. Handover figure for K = 0.02 mag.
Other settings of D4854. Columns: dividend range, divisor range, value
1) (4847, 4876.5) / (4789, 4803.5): 0.94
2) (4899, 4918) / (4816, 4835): 1.04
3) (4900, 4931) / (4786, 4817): 1.07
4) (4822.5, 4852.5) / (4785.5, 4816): 1.02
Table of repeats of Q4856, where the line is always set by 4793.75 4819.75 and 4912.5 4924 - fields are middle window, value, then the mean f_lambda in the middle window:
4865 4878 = 1.3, 13.7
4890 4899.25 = -0.1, 15.6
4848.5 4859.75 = 0.8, 14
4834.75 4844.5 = -0.8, 16.1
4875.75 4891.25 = 0.5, 14.9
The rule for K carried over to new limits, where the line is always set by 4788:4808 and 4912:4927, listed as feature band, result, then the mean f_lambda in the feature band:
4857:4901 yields 0.04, 14.5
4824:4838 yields 0.01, 14.8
